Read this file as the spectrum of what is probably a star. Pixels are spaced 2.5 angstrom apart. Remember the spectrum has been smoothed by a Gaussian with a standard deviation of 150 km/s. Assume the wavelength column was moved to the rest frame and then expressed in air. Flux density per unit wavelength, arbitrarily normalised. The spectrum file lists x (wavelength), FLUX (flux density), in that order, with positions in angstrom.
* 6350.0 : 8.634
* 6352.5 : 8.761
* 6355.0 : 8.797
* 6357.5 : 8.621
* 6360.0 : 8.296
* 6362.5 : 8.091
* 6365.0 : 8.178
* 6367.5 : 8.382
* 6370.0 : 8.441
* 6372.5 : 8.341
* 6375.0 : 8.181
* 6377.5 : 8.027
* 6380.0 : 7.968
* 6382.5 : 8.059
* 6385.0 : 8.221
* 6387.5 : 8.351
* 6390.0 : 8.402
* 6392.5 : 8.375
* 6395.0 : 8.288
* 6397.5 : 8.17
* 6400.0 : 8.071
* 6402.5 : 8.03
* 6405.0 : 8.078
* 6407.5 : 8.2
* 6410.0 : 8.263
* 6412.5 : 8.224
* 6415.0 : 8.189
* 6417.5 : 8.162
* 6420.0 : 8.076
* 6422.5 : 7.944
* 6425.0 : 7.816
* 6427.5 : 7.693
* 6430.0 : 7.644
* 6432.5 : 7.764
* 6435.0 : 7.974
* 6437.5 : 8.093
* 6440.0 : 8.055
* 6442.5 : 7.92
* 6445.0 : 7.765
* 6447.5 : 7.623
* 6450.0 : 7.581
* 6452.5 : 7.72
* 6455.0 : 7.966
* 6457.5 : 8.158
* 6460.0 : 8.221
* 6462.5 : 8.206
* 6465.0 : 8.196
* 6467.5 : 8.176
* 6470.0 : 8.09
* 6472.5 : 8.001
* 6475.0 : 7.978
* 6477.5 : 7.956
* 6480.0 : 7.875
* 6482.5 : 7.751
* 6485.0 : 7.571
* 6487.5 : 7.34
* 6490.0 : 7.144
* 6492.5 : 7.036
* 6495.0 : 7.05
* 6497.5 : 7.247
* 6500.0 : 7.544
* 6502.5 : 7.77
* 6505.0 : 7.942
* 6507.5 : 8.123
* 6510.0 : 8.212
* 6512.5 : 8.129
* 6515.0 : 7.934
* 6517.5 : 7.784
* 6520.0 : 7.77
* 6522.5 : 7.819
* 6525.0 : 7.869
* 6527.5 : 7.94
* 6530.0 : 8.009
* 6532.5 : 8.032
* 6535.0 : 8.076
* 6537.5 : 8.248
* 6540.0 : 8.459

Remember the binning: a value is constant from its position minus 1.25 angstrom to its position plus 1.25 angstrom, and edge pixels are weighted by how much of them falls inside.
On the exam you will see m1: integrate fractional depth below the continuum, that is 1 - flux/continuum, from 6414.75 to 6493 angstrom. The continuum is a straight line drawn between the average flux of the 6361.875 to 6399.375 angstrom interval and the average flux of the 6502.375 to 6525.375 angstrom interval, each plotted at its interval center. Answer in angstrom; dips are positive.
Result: 2.0 angstrom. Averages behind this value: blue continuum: 8.23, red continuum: 7.95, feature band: 7.87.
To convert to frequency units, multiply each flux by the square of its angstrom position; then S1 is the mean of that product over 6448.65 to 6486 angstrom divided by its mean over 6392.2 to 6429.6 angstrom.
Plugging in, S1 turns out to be 1.0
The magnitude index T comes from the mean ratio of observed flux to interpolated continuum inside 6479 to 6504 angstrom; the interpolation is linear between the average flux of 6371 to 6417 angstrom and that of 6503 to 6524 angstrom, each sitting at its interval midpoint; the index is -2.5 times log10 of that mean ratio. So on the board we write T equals 0.08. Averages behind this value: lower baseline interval 8.19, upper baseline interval 7.96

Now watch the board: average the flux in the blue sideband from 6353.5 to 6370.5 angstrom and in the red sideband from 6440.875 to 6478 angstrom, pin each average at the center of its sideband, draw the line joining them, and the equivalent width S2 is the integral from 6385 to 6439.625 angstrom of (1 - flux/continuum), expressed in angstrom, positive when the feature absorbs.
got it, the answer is 0.6 angstrom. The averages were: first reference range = 8.4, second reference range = 7.97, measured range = 8.09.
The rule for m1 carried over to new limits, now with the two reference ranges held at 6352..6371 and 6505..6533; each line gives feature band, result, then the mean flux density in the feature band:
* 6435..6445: 0.26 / 7.98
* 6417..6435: 0.82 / 7.87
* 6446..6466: 0.48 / 7.95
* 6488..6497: 1.04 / 7.11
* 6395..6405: 0.25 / 8.11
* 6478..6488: 0.48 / 7.68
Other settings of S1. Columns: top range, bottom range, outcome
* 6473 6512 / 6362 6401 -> 0.96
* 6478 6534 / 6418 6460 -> 1.00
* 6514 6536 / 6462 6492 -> 1.03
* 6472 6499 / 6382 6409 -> 0.94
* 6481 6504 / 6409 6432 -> 0.95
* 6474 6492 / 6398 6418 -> 0.96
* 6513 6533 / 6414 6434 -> 1.03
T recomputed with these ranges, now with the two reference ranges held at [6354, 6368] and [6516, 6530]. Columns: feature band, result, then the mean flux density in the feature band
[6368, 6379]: 0.013 mag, 8.25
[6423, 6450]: 0.043 mag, 7.83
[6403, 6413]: 0.007 mag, 8.18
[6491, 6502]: 0.098 mag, 7.26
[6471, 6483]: 0.011 mag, 7.93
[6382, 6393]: 0.001 mag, 8.29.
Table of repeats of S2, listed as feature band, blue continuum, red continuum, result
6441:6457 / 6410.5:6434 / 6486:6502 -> -0.19 angstrom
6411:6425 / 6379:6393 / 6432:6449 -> -0.12 angstrom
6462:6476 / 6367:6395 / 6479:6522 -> -0.52 angstrom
